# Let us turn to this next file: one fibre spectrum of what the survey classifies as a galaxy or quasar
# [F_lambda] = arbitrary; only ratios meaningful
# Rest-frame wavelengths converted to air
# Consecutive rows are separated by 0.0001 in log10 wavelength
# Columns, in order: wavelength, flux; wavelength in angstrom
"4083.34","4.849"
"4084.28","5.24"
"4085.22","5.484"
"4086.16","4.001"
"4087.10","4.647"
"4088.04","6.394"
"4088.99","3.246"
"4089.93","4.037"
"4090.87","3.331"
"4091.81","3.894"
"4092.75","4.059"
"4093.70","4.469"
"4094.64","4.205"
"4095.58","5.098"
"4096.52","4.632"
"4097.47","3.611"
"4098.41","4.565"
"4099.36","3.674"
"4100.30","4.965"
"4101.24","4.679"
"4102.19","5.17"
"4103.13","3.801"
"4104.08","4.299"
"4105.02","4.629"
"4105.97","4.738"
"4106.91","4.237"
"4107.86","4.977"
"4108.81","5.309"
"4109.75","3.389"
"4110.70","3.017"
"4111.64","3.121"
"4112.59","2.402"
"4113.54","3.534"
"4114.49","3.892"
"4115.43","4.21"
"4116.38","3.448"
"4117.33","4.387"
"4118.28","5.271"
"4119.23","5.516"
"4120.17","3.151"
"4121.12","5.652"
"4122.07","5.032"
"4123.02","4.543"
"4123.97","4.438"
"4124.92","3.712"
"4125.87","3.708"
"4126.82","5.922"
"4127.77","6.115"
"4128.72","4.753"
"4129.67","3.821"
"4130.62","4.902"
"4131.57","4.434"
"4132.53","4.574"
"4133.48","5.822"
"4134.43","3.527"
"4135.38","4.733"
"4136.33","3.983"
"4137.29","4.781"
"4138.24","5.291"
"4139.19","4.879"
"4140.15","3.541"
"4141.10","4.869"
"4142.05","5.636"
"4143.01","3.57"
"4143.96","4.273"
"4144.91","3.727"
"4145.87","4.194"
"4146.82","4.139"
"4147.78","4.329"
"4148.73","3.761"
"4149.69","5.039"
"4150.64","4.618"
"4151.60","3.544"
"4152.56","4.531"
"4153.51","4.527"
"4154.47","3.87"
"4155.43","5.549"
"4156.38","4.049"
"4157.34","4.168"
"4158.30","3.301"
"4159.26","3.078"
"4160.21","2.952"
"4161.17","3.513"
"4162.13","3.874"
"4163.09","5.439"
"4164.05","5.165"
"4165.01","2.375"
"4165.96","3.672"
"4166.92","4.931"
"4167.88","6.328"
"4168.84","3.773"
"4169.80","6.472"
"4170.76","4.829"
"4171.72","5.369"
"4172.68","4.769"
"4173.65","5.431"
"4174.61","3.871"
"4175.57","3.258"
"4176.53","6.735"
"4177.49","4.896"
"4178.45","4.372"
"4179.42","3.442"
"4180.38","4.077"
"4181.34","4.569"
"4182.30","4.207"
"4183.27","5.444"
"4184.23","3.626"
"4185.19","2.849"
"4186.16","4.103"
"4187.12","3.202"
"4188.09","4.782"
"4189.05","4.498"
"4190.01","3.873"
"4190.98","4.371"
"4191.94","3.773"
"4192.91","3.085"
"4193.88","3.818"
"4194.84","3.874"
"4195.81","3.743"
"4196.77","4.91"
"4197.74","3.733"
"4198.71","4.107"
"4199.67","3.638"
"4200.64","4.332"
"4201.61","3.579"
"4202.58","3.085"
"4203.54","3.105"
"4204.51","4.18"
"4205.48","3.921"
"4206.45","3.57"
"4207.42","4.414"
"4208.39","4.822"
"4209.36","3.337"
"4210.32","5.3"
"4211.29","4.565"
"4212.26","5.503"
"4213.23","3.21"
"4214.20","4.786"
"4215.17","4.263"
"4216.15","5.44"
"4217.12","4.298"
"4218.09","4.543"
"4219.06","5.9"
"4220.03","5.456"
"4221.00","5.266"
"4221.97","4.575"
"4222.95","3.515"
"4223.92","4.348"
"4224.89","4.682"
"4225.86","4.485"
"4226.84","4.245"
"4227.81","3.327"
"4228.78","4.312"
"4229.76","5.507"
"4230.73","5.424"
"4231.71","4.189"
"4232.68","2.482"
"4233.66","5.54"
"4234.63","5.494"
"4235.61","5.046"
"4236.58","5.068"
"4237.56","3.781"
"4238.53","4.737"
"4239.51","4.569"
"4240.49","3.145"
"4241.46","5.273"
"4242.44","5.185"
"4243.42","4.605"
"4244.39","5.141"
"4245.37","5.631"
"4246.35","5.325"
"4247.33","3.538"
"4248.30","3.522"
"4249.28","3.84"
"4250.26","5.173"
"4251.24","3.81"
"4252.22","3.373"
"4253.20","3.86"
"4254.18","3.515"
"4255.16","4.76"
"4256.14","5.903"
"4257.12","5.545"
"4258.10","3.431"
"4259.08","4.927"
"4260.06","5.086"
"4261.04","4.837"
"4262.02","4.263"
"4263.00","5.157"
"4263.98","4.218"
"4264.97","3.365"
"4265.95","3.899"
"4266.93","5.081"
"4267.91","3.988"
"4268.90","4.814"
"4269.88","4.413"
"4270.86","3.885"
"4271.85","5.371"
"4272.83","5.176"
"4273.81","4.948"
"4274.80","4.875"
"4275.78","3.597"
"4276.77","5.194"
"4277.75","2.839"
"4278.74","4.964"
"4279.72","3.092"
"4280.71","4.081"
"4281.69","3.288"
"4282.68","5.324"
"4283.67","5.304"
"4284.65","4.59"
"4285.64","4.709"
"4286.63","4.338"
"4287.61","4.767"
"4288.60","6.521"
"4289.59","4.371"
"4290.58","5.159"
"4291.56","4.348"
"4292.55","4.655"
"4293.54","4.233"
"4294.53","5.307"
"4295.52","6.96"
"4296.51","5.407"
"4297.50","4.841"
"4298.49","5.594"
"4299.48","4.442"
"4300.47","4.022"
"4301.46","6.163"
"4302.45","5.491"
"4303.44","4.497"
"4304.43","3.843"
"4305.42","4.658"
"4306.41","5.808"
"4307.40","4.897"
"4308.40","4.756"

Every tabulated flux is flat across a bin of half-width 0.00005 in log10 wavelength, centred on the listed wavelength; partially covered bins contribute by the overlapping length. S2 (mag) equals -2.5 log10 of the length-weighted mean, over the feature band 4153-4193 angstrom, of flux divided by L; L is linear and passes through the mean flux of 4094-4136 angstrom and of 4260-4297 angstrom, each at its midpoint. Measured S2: 0.04 mag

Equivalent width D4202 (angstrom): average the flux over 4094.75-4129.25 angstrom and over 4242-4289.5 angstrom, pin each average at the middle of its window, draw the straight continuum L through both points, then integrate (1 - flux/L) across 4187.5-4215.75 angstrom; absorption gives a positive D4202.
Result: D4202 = 2.4 angstrom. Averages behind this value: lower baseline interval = 4.38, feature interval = 4.08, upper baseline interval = 4.52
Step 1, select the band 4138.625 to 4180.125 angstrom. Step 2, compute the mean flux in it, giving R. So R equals 4.39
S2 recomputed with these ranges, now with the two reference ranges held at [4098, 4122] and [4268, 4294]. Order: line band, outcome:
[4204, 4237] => -0.02 mag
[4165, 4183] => -0.07 mag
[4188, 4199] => 0.10 mag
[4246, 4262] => 0.03 mag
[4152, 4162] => 0.10 mag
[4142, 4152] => 0.03 mag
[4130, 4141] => -0.07 mag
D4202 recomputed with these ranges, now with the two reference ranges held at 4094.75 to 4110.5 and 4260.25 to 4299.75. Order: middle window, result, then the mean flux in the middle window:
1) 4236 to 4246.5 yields -0.3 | 4.75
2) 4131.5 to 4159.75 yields 1.0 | 4.34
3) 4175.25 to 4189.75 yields 0.9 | 4.28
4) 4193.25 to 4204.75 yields 1.9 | 3.83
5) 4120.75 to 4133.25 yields -0.8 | 4.75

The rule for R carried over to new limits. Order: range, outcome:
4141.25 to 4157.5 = 4.34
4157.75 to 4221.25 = 4.28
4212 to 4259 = 4.55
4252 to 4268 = 4.45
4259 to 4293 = 4.55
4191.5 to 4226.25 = 4.26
